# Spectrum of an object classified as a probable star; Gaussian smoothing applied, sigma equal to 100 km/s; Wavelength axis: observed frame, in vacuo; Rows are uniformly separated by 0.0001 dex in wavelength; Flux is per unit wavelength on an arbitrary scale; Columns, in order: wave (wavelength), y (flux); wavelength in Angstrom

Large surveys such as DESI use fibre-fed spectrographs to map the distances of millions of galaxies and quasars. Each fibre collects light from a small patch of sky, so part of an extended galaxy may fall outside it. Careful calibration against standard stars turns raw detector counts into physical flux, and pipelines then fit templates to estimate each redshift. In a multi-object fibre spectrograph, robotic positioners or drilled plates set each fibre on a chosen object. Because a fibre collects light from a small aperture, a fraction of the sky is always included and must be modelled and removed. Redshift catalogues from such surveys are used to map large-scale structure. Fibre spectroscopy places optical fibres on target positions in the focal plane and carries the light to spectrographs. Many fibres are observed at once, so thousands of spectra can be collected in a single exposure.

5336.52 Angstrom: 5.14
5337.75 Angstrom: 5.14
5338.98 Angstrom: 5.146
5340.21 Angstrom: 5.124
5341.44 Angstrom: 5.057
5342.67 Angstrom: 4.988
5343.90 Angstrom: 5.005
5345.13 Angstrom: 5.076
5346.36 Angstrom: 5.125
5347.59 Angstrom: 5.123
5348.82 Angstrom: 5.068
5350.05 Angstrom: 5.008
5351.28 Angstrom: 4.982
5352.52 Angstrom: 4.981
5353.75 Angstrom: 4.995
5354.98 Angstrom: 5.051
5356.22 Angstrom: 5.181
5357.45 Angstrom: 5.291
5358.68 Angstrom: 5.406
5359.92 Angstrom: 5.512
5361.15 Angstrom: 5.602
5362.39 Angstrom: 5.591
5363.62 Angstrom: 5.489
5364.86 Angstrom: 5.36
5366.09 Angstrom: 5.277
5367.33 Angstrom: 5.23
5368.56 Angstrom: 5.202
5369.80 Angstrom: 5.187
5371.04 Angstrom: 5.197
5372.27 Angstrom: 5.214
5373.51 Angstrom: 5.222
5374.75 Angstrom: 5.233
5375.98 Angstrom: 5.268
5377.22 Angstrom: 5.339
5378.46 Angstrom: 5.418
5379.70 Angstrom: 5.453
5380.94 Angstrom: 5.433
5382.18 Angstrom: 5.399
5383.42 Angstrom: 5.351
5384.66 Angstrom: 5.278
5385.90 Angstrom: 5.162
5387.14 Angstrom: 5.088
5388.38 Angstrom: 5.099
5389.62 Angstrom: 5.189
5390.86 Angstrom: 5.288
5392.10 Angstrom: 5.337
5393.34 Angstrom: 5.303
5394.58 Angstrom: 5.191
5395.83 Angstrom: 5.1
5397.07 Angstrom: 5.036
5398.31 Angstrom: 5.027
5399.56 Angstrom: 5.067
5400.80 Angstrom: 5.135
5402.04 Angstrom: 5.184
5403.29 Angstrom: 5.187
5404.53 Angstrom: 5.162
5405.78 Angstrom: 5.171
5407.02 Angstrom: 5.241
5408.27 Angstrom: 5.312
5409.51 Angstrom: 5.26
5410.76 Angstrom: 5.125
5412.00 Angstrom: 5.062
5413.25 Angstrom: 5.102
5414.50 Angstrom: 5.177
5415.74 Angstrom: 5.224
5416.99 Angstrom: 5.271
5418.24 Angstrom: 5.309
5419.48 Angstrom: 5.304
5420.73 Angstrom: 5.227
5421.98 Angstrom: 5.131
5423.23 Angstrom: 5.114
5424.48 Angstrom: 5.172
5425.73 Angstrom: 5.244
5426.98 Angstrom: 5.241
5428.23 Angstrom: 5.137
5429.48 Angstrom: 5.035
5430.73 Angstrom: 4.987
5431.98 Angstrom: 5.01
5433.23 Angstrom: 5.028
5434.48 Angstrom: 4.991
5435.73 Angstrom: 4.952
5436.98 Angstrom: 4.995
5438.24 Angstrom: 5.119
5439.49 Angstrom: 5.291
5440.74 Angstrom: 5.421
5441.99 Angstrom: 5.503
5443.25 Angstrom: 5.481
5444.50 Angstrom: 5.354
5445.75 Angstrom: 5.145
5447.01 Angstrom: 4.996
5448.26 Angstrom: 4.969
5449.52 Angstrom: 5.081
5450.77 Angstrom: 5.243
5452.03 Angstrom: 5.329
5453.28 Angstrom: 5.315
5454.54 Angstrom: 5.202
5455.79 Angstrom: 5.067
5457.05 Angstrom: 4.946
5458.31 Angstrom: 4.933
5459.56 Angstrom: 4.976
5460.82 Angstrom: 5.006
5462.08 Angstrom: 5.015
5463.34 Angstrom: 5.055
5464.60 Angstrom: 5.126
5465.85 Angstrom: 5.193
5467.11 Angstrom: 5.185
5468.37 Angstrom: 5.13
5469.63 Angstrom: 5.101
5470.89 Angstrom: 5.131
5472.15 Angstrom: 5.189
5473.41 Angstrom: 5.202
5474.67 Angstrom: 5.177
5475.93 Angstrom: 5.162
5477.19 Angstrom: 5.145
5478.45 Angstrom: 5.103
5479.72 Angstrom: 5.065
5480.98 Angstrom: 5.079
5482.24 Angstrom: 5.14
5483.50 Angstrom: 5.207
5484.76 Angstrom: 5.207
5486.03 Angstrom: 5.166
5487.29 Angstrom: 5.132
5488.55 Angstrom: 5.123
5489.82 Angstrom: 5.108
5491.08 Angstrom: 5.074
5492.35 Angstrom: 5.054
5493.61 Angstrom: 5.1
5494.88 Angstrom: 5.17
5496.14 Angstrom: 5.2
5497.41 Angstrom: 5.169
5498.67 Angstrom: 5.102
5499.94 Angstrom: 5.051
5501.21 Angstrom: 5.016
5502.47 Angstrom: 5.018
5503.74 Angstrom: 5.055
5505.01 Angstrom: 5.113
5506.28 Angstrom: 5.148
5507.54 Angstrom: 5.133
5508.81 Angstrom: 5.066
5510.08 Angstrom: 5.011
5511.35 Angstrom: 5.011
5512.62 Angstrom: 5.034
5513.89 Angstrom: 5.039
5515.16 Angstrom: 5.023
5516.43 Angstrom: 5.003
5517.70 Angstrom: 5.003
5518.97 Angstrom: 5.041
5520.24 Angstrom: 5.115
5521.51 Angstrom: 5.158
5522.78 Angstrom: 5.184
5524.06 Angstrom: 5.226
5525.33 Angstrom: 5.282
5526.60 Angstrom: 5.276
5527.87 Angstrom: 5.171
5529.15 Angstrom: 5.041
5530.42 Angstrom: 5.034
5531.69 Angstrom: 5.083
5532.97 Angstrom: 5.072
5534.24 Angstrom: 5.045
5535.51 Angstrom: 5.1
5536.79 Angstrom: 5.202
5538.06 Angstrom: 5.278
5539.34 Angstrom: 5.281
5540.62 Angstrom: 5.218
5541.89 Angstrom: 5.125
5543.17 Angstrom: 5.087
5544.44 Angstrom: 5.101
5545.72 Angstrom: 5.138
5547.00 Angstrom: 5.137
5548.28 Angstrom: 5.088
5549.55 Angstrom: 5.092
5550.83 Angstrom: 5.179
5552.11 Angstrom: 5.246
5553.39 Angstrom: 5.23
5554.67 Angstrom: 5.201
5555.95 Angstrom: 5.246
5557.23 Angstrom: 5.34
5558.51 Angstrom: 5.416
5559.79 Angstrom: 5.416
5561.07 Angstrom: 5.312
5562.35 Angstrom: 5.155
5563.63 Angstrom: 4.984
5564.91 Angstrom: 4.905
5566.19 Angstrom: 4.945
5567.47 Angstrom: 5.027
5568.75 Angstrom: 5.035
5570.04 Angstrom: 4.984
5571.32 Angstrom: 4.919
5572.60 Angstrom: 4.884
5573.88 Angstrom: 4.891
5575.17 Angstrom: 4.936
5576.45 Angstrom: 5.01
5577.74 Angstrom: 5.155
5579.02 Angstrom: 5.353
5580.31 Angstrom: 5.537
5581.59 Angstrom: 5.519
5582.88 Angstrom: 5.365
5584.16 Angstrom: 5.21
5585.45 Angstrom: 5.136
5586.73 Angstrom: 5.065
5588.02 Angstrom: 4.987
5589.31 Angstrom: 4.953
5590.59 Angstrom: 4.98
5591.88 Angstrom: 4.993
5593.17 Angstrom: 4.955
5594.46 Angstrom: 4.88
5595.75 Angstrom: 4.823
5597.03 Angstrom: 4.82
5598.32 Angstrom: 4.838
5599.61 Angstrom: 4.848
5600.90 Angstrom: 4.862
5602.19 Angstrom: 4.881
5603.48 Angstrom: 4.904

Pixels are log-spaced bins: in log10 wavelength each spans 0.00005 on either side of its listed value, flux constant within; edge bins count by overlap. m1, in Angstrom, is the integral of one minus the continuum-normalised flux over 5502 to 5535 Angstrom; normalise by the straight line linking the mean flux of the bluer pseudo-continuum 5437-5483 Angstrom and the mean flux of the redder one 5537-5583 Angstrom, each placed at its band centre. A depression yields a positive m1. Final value 0.4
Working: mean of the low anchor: 5.15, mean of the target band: 5.09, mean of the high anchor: 5.16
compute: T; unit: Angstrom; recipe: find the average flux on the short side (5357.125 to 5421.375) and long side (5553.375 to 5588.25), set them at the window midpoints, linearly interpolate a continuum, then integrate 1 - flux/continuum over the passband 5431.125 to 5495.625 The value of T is 1.0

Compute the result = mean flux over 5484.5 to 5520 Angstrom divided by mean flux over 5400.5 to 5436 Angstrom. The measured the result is 1.0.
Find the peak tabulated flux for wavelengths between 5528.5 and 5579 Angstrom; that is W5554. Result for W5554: 5.416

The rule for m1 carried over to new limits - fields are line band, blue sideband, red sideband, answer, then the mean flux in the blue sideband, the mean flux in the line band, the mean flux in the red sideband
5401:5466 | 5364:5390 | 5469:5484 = 0.51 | 5.27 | 5.16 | 5.14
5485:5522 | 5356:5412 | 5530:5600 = 0.53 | 5.26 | 5.08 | 5.11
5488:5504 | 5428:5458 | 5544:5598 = 0.11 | 5.15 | 5.1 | 5.11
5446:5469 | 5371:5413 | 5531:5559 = 0.45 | 5.22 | 5.1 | 5.18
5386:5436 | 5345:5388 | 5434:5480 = 0.40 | 5.25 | 5.16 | 5.14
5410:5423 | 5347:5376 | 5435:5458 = 0.03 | 5.24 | 5.19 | 5.18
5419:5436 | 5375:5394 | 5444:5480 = 0.28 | 5.29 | 5.11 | 5.12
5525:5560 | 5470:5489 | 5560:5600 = -0.63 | 5.15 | 5.18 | 5.05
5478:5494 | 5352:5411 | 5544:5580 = 0.17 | 5.25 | 5.12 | 5.12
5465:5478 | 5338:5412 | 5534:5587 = 0.06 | 5.21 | 5.16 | 5.16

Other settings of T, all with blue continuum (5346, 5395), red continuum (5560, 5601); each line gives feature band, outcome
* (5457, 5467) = 0.23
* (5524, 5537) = -0.09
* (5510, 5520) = 0.17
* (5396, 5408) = 0.20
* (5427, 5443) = 0.17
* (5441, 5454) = -0.17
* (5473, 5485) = 0.00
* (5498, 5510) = 0.11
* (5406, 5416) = 0.06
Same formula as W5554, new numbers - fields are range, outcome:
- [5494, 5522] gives 5.2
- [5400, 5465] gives 5.503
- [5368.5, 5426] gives 5.453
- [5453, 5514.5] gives 5.315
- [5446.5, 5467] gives 5.329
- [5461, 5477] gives 5.202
